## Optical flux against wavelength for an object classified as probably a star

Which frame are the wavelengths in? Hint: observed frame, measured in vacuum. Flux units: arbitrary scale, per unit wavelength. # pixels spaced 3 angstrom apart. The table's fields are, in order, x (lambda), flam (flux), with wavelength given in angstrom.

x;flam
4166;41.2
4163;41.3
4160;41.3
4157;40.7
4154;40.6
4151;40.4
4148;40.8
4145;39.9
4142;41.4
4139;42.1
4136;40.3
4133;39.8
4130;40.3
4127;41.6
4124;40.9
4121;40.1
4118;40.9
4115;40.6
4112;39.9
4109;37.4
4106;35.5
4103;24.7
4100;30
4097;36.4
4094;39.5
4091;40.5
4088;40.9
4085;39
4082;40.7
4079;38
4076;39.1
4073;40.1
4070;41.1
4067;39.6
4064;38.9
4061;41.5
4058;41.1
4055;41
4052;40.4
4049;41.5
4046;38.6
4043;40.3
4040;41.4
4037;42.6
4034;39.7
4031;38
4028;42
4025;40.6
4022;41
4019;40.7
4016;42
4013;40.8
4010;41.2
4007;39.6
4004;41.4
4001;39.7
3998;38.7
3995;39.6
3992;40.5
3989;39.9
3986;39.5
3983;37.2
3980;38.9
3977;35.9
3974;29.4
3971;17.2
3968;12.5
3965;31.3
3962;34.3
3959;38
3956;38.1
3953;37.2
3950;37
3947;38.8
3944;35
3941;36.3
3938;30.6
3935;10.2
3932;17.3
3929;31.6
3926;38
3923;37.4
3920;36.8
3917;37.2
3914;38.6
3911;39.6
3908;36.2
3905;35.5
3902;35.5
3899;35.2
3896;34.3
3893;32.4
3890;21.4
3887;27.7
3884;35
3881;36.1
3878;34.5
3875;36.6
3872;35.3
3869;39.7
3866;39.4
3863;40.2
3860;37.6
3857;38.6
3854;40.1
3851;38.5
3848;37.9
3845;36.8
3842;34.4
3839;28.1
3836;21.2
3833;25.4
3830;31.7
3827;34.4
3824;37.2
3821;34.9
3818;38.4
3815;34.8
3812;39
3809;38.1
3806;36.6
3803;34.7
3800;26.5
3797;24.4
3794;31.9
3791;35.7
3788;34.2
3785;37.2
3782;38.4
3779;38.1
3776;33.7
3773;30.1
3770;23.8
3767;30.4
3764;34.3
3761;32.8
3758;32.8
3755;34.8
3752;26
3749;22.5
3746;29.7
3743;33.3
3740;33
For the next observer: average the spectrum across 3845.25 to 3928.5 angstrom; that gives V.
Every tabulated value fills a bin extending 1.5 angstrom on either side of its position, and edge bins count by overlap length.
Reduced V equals 36.1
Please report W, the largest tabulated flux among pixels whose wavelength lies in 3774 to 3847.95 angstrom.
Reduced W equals 39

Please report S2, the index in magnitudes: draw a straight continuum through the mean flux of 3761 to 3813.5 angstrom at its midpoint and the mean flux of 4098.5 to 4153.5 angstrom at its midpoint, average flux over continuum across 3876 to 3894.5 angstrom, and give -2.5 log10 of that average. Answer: 0.12 mag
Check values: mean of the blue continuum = 33.3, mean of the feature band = 31.3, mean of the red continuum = 38.7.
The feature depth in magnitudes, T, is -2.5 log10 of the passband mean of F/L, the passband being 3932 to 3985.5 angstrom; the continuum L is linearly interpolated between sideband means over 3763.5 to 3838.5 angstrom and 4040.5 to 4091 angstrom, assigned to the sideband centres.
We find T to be 0.19 mag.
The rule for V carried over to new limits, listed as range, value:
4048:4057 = 40.9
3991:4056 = 40.5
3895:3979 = 32.7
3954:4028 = 36.7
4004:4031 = 40.8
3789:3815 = 33.5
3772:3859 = 34.2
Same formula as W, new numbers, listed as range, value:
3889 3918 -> 39.6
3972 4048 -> 42.6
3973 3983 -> 38.9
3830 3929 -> 40.2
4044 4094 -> 41.5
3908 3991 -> 39.9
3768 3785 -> 38.4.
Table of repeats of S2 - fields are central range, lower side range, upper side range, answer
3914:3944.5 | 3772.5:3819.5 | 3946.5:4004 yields 0.119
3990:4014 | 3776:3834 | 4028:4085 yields -0.034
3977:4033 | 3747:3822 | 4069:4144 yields -0.084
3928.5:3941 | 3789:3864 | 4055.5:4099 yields 0.487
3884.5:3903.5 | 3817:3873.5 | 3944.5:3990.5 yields 0.110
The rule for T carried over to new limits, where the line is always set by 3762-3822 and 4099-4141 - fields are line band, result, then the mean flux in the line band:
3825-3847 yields 0.13 mag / 30.6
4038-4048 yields -0.09 mag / 40.3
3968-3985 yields 0.20 mag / 30.3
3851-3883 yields -0.09 mag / 37.8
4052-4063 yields -0.10 mag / 41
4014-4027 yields -0.12 mag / 41.1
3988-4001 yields -0.09 mag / 39.7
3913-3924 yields -0.06 mag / 37.5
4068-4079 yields -0.06 mag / 39.8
